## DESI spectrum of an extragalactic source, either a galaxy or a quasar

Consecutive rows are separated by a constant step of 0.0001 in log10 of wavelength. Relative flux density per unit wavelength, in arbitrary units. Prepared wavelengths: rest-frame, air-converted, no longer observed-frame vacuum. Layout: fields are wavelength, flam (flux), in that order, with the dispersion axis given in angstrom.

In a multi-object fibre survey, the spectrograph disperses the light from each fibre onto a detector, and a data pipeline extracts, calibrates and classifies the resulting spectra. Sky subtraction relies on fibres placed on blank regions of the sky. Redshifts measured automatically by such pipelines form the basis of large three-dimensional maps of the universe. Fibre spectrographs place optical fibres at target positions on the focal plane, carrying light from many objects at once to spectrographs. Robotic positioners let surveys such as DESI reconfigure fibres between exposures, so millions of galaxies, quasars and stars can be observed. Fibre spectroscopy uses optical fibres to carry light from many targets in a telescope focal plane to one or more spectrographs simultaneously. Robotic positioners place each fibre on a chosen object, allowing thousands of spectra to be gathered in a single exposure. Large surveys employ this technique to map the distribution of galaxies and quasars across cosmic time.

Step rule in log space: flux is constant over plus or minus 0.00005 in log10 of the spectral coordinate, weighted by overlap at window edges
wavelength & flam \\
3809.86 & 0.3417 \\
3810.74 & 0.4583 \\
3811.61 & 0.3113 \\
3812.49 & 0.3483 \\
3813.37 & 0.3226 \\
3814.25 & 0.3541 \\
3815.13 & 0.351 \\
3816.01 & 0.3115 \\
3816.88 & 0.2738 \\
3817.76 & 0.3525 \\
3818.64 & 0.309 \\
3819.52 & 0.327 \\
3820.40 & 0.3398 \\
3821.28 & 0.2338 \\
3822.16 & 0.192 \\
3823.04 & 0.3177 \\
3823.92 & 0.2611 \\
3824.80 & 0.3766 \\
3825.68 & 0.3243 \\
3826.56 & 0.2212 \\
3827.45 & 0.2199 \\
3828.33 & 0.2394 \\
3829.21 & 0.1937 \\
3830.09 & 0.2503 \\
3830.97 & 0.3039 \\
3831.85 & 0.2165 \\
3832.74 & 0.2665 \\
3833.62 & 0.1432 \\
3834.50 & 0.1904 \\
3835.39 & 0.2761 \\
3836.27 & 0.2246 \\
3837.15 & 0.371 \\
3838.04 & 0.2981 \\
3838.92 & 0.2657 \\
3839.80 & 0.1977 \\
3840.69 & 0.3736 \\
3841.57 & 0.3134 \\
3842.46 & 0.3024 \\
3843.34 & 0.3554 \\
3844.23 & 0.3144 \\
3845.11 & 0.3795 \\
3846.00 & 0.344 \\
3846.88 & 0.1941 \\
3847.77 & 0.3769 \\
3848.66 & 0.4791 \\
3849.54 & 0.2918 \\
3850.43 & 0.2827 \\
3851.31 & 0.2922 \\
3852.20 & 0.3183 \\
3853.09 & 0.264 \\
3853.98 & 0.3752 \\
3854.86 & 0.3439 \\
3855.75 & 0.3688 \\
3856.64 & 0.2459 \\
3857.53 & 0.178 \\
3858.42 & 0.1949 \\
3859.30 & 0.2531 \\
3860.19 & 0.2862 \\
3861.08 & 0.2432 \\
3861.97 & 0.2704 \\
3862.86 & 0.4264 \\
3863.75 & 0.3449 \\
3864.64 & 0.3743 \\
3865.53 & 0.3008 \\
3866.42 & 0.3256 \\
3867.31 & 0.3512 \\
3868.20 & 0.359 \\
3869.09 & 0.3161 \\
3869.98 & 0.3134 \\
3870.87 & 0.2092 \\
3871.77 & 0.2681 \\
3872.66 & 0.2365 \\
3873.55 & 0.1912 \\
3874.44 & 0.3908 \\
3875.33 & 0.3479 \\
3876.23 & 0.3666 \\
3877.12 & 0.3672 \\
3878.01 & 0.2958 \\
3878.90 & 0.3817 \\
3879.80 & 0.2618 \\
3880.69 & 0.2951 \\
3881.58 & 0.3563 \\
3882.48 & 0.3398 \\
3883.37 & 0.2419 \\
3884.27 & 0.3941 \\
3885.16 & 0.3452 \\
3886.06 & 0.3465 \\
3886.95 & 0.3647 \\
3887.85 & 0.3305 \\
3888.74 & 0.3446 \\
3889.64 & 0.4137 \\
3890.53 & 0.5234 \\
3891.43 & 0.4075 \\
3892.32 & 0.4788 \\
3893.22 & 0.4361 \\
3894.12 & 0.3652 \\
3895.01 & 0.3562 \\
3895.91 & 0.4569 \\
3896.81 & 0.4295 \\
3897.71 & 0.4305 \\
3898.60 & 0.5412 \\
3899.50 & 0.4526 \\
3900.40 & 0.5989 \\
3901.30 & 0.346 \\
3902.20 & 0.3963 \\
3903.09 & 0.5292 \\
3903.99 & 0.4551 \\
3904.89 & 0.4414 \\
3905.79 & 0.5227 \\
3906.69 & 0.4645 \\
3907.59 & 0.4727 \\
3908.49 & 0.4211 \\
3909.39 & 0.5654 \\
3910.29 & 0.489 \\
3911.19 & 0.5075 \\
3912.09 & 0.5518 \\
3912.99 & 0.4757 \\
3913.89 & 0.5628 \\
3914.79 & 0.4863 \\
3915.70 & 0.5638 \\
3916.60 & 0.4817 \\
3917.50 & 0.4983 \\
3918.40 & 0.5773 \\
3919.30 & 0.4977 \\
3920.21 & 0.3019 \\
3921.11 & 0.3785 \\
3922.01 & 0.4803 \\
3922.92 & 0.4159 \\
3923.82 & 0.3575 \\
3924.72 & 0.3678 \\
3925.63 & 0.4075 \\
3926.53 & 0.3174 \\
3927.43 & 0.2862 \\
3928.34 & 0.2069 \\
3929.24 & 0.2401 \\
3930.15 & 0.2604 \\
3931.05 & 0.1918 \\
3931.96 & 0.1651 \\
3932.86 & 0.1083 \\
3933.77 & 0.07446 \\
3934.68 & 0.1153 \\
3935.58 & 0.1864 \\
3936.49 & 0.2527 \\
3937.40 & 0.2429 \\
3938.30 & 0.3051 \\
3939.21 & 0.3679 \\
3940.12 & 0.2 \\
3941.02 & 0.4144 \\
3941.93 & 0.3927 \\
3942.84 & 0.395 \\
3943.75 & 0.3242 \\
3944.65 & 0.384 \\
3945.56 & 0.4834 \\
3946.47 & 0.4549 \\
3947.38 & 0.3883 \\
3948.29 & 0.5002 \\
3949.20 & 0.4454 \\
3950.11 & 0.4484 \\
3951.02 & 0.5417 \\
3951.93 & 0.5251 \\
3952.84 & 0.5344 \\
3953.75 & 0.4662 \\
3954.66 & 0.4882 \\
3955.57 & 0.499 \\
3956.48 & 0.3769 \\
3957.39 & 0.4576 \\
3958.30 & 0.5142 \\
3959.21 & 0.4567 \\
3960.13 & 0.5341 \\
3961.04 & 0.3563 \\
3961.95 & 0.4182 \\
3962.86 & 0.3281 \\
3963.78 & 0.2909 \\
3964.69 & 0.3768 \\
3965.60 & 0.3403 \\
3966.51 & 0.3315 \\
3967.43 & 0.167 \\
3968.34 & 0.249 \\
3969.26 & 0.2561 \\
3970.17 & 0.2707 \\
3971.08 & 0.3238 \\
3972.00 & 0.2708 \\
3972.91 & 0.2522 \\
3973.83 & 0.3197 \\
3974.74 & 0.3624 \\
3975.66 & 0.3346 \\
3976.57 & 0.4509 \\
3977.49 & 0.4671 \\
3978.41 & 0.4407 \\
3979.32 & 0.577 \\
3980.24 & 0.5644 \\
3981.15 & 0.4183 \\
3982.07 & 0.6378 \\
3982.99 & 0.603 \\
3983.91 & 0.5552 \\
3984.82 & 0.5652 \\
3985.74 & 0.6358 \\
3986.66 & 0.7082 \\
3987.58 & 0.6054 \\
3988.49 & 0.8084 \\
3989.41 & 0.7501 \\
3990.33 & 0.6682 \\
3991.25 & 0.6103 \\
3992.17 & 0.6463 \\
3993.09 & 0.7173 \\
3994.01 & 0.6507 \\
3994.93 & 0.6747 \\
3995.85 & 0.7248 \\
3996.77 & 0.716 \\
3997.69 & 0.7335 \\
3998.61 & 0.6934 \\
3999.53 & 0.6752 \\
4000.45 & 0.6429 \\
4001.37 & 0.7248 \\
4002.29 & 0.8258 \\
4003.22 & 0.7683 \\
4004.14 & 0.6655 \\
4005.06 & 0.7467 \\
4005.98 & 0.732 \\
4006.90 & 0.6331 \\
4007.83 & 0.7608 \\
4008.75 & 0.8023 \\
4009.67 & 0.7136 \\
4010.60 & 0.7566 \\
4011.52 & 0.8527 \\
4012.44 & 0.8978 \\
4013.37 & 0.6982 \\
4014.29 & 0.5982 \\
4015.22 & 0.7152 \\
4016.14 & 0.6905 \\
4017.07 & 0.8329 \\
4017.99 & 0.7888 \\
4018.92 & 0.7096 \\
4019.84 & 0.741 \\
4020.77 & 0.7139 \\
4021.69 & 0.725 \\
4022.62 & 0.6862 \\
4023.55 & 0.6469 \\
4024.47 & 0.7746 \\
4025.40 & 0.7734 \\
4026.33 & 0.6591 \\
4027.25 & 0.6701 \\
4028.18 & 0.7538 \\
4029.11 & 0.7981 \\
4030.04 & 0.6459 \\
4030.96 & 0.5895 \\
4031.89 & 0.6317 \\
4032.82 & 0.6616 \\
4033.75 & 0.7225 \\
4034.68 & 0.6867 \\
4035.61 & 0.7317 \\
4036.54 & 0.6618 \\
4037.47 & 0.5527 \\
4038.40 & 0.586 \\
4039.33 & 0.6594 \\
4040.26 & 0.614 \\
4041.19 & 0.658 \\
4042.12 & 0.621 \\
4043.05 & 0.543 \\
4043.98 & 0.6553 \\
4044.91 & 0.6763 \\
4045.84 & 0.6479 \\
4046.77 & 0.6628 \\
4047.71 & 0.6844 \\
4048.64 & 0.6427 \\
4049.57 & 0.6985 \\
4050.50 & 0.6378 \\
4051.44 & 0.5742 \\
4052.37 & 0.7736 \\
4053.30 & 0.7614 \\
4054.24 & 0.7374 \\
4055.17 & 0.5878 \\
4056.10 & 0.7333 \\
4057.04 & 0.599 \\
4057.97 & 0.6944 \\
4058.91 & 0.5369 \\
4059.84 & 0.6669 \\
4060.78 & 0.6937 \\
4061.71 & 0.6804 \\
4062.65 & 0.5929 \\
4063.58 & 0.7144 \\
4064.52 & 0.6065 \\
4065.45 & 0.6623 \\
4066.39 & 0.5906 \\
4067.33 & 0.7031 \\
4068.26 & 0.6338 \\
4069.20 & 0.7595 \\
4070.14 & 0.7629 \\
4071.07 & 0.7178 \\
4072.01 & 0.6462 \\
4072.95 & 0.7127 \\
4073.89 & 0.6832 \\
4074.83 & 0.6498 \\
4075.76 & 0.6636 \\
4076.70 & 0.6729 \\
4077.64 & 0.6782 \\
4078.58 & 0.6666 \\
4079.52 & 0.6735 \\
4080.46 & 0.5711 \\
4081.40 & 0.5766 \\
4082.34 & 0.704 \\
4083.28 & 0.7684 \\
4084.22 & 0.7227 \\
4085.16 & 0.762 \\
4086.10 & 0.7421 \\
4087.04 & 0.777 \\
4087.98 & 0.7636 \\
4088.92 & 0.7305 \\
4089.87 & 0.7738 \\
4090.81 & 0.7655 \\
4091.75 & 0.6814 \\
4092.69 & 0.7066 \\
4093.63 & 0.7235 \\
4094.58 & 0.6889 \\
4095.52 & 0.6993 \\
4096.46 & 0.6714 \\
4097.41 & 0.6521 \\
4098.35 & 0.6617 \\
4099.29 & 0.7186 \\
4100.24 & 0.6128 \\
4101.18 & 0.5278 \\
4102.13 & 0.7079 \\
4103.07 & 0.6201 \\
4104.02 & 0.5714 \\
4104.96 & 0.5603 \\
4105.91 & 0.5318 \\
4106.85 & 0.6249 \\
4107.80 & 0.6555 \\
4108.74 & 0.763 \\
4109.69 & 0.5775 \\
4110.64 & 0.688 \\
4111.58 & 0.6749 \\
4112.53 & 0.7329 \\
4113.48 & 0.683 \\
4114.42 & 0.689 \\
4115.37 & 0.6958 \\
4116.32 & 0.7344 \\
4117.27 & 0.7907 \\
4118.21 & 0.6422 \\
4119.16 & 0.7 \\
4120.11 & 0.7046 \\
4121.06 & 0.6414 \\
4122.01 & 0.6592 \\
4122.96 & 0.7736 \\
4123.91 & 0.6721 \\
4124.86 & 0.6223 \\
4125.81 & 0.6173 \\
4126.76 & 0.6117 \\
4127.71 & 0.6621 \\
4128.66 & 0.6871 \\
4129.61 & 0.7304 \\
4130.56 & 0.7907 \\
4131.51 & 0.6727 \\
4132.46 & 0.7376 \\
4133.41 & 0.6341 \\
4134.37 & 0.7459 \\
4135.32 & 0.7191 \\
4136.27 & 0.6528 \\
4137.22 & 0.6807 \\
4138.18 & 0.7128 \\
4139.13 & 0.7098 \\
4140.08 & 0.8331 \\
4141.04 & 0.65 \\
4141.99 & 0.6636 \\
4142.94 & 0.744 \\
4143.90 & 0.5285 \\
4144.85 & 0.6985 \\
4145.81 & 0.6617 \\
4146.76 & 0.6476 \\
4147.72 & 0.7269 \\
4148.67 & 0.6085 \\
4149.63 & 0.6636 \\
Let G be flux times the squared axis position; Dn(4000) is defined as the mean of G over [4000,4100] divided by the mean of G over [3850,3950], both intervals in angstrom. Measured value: 2.0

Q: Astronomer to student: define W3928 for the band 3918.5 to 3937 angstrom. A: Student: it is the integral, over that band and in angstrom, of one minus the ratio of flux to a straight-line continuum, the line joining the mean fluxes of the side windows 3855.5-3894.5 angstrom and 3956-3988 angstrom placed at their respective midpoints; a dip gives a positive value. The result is 4.50 angstrom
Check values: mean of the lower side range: 0.328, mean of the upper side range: 0.423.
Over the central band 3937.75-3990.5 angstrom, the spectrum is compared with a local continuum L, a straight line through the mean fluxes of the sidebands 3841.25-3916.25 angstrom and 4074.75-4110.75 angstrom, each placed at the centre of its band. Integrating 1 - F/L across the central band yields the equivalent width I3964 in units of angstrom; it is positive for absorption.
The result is 5.8 angstrom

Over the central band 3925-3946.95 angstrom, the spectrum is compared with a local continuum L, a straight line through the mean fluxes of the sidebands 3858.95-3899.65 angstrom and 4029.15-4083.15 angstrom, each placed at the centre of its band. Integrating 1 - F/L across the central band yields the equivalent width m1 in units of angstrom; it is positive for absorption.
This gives 8.2 angstrom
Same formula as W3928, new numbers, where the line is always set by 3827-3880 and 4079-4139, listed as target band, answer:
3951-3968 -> 1.4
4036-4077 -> -3.8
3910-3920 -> -3.2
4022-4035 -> -3.1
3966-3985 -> 3.3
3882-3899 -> -2.1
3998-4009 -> -4.2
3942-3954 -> -0.3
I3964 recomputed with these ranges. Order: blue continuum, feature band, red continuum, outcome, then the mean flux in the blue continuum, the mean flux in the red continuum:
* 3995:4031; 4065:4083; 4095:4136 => 0.6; 0.726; 0.671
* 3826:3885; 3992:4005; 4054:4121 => -4.3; 0.297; 0.677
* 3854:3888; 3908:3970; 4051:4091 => 7.4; 0.312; 0.685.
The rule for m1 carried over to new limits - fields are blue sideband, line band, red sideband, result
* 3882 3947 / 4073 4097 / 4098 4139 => -2.87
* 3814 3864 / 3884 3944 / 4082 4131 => 1.12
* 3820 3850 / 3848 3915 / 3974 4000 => 1.88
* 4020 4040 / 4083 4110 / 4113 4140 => 0.35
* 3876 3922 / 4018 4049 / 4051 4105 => -2.92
